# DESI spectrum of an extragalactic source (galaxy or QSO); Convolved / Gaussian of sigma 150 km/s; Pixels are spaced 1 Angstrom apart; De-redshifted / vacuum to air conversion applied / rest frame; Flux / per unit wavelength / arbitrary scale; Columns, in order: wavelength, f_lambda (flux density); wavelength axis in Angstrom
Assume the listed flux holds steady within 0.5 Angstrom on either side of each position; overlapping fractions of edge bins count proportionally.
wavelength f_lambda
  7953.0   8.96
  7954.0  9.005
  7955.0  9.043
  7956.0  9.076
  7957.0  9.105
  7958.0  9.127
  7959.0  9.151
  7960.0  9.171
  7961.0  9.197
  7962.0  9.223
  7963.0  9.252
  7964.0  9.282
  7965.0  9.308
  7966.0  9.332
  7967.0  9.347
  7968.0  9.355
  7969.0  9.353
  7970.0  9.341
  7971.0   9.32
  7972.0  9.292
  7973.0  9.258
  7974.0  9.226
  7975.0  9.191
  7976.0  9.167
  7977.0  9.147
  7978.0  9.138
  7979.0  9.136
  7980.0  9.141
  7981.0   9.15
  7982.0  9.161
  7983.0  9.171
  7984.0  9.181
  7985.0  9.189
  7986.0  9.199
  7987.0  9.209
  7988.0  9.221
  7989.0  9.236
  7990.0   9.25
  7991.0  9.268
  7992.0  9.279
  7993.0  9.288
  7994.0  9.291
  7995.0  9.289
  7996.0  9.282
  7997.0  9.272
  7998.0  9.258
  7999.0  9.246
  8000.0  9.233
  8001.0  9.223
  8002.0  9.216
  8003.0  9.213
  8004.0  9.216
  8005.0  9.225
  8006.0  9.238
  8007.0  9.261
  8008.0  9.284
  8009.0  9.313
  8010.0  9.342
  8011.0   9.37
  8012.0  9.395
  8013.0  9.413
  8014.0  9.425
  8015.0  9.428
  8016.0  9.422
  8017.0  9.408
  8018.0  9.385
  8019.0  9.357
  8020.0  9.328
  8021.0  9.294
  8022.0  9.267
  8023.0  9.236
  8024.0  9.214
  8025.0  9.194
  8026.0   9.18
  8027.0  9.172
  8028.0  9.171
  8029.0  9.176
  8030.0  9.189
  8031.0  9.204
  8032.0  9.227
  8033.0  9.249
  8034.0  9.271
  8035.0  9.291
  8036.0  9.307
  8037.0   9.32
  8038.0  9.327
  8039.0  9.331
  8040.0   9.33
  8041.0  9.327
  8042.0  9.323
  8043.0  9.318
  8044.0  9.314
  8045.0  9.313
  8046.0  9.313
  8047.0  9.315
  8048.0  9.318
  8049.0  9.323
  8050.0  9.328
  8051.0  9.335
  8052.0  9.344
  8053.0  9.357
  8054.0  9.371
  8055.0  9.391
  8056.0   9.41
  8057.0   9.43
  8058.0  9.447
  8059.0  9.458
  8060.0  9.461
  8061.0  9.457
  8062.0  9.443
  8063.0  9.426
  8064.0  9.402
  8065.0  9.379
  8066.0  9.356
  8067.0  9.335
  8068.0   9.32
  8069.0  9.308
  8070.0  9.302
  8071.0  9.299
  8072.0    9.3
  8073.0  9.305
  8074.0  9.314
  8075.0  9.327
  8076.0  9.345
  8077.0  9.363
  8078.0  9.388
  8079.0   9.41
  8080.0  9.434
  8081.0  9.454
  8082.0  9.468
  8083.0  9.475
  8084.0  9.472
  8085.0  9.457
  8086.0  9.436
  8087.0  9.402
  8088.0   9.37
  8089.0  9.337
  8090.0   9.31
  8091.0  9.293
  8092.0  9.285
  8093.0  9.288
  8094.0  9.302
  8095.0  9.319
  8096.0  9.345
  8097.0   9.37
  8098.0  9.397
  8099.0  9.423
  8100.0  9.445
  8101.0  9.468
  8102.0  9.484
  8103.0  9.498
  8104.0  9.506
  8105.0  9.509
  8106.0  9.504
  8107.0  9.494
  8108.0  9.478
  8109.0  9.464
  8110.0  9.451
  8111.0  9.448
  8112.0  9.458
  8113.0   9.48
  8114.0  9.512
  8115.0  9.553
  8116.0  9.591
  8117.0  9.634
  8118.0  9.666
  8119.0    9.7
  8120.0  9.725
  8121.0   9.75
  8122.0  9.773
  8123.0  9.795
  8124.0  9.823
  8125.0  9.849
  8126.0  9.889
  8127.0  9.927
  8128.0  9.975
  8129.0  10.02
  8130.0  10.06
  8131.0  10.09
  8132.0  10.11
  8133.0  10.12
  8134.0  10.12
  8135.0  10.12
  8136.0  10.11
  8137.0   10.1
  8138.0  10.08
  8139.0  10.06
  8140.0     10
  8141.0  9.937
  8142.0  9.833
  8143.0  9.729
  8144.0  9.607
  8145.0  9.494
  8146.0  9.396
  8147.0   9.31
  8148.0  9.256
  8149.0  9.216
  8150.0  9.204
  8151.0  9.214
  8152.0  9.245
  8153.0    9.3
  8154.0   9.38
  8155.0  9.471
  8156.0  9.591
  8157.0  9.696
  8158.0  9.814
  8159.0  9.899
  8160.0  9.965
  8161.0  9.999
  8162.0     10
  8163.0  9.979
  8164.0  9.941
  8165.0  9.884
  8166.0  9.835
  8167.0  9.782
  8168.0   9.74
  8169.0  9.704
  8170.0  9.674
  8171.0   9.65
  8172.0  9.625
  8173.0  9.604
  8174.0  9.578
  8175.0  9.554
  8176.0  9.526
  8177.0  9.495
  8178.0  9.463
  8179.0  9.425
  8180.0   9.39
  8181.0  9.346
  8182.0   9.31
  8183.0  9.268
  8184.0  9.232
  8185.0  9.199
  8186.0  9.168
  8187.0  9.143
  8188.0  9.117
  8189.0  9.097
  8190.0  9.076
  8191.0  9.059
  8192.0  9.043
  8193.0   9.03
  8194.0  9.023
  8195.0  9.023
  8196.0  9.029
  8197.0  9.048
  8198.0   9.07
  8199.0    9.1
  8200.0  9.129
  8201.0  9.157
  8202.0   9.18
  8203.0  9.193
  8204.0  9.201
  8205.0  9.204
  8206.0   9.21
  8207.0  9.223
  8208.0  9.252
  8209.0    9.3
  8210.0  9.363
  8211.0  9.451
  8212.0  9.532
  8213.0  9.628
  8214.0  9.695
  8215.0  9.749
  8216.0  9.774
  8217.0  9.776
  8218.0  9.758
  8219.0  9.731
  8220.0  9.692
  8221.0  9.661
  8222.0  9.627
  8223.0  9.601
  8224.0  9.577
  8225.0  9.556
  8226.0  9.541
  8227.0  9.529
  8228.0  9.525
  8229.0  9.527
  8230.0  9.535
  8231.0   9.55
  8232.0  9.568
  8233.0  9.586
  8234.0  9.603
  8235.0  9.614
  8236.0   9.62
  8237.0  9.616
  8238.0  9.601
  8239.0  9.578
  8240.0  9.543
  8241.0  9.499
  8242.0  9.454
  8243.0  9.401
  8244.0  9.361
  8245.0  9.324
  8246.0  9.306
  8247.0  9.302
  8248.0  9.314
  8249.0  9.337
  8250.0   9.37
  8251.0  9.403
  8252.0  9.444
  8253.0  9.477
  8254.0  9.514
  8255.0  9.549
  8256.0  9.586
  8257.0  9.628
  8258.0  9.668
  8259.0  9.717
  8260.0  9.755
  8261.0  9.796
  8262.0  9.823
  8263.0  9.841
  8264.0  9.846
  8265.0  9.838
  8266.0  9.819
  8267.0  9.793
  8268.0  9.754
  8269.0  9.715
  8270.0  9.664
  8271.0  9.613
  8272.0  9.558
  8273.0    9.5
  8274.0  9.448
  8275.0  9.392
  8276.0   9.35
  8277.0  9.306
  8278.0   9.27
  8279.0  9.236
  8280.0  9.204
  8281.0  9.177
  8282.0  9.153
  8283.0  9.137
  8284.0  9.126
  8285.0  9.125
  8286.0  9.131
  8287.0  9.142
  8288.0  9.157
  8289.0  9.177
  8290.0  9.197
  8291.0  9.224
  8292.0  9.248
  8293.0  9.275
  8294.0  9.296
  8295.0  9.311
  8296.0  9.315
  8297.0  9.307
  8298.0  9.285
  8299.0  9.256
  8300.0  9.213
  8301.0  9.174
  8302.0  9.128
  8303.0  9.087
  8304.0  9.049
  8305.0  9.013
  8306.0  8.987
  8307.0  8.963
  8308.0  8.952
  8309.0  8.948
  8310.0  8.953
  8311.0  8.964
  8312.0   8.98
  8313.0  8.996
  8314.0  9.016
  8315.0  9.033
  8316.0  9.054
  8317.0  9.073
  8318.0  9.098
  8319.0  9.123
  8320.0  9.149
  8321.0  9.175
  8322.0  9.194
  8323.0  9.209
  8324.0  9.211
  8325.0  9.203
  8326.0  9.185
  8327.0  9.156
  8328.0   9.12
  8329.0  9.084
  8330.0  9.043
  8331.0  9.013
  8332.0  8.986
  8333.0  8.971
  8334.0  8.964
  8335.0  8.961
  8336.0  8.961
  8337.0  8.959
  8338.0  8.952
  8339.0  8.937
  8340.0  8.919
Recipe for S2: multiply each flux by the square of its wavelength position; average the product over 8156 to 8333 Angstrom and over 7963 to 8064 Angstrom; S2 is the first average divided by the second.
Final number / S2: 1.07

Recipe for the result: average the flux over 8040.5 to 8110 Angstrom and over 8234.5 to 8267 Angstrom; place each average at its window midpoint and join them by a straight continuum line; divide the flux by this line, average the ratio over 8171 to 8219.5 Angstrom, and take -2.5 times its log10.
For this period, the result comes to 0.021 mag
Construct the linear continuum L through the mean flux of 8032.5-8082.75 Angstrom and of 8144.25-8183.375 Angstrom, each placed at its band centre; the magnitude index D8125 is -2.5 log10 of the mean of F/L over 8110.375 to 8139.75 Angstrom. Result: -0.04 mag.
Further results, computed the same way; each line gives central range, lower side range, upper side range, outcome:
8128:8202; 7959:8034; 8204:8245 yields -0.01 mag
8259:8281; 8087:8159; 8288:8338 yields -0.04 mag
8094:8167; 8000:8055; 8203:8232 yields -0.03 mag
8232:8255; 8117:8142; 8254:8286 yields 0.01 mag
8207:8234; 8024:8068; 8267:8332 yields -0.04 mag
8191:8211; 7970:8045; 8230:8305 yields 0.03 mag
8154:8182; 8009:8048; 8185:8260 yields -0.03 mag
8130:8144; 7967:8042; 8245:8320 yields -0.08 mag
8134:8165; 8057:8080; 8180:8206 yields -0.06 mag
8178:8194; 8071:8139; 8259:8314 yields 0.03 mag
